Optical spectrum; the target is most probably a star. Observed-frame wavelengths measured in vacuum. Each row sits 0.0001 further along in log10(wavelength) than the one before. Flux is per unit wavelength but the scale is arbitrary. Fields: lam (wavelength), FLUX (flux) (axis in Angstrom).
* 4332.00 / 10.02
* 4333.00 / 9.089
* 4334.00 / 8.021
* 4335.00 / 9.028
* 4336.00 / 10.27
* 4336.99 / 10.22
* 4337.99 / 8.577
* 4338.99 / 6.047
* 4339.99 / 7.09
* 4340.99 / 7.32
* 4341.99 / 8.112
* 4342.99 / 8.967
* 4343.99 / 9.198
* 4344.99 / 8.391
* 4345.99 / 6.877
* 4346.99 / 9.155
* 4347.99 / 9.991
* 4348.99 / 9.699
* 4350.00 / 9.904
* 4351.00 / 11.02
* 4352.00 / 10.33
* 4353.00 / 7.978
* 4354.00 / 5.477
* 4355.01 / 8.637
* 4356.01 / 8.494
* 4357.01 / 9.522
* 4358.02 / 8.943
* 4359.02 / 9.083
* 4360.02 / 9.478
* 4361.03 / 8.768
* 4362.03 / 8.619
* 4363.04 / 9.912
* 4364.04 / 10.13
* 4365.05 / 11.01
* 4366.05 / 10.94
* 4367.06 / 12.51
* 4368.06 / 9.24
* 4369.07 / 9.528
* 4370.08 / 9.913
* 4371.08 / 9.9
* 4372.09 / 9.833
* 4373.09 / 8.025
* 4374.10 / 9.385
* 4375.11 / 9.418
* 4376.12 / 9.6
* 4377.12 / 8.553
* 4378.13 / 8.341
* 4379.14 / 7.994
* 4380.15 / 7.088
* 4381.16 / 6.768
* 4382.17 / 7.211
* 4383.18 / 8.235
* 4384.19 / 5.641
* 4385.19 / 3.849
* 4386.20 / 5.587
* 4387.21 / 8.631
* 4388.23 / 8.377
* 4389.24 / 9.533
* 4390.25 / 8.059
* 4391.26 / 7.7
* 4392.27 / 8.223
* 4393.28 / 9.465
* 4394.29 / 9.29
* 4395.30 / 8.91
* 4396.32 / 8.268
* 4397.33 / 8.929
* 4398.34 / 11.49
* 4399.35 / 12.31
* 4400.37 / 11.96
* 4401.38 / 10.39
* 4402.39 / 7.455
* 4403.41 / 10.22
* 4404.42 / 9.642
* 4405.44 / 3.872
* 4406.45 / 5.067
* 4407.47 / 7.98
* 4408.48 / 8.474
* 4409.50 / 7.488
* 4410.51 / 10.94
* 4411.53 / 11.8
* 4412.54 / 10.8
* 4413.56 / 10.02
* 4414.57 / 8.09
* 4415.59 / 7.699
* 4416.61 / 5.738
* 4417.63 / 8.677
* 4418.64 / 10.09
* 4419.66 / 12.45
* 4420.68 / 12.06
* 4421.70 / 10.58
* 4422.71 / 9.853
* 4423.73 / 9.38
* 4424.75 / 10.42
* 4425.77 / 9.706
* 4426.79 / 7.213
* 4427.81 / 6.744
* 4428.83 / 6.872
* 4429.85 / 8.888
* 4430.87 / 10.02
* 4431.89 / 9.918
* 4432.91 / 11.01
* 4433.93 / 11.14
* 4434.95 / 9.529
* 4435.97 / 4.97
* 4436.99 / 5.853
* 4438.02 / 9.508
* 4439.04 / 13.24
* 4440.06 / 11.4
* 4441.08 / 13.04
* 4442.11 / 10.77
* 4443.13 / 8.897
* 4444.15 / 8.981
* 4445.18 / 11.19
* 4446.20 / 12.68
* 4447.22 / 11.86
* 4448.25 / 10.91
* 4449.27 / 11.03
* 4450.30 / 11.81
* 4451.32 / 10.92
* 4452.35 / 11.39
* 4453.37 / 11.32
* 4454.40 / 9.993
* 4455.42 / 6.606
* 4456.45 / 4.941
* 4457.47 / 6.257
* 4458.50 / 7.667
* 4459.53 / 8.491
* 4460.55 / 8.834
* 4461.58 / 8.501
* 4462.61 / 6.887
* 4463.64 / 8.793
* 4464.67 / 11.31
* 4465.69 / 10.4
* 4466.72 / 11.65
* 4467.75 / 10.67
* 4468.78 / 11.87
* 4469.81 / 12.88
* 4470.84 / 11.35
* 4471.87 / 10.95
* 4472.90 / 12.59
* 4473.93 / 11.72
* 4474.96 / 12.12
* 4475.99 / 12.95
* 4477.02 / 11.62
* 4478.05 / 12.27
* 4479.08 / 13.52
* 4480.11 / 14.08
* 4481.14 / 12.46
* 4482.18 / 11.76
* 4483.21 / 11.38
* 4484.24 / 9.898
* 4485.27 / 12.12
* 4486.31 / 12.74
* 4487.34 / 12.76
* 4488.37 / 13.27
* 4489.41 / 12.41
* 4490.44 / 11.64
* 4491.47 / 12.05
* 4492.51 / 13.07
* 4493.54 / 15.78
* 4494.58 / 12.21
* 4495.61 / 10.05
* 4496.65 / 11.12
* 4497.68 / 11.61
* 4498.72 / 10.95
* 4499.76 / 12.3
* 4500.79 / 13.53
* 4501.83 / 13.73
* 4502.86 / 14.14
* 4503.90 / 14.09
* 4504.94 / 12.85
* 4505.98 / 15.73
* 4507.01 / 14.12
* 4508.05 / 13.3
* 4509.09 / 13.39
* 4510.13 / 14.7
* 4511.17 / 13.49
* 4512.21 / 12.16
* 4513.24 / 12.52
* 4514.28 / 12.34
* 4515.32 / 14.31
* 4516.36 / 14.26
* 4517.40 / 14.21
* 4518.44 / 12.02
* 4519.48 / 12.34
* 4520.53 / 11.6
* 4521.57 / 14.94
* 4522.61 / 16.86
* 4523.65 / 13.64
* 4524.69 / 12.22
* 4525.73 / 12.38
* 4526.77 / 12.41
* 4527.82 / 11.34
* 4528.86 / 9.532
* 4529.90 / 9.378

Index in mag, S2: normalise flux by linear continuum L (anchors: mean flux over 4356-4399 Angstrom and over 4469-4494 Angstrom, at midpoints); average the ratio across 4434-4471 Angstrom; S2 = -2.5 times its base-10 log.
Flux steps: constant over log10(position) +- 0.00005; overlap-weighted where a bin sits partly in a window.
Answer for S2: 0.15 mag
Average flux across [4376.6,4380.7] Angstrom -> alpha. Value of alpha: 7.99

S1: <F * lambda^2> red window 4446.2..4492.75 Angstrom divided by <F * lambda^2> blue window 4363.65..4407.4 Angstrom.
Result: 1.31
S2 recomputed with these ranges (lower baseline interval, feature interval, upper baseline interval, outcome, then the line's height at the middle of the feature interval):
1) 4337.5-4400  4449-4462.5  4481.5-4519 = 0.27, 11.5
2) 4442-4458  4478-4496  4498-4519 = -0.03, 12.1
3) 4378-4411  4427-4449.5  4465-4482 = 0.06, 10.4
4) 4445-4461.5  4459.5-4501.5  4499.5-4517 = 0.00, 11.6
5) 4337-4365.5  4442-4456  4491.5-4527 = 0.09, 11.5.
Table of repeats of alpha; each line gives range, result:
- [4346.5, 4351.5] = 9.95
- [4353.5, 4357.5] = 8.03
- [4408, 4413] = 9.9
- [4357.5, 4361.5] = 9.06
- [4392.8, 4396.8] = 8.98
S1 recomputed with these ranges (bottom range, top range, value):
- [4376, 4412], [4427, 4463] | 1.15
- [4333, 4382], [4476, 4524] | 1.54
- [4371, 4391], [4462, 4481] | 1.51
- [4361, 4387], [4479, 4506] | 1.53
